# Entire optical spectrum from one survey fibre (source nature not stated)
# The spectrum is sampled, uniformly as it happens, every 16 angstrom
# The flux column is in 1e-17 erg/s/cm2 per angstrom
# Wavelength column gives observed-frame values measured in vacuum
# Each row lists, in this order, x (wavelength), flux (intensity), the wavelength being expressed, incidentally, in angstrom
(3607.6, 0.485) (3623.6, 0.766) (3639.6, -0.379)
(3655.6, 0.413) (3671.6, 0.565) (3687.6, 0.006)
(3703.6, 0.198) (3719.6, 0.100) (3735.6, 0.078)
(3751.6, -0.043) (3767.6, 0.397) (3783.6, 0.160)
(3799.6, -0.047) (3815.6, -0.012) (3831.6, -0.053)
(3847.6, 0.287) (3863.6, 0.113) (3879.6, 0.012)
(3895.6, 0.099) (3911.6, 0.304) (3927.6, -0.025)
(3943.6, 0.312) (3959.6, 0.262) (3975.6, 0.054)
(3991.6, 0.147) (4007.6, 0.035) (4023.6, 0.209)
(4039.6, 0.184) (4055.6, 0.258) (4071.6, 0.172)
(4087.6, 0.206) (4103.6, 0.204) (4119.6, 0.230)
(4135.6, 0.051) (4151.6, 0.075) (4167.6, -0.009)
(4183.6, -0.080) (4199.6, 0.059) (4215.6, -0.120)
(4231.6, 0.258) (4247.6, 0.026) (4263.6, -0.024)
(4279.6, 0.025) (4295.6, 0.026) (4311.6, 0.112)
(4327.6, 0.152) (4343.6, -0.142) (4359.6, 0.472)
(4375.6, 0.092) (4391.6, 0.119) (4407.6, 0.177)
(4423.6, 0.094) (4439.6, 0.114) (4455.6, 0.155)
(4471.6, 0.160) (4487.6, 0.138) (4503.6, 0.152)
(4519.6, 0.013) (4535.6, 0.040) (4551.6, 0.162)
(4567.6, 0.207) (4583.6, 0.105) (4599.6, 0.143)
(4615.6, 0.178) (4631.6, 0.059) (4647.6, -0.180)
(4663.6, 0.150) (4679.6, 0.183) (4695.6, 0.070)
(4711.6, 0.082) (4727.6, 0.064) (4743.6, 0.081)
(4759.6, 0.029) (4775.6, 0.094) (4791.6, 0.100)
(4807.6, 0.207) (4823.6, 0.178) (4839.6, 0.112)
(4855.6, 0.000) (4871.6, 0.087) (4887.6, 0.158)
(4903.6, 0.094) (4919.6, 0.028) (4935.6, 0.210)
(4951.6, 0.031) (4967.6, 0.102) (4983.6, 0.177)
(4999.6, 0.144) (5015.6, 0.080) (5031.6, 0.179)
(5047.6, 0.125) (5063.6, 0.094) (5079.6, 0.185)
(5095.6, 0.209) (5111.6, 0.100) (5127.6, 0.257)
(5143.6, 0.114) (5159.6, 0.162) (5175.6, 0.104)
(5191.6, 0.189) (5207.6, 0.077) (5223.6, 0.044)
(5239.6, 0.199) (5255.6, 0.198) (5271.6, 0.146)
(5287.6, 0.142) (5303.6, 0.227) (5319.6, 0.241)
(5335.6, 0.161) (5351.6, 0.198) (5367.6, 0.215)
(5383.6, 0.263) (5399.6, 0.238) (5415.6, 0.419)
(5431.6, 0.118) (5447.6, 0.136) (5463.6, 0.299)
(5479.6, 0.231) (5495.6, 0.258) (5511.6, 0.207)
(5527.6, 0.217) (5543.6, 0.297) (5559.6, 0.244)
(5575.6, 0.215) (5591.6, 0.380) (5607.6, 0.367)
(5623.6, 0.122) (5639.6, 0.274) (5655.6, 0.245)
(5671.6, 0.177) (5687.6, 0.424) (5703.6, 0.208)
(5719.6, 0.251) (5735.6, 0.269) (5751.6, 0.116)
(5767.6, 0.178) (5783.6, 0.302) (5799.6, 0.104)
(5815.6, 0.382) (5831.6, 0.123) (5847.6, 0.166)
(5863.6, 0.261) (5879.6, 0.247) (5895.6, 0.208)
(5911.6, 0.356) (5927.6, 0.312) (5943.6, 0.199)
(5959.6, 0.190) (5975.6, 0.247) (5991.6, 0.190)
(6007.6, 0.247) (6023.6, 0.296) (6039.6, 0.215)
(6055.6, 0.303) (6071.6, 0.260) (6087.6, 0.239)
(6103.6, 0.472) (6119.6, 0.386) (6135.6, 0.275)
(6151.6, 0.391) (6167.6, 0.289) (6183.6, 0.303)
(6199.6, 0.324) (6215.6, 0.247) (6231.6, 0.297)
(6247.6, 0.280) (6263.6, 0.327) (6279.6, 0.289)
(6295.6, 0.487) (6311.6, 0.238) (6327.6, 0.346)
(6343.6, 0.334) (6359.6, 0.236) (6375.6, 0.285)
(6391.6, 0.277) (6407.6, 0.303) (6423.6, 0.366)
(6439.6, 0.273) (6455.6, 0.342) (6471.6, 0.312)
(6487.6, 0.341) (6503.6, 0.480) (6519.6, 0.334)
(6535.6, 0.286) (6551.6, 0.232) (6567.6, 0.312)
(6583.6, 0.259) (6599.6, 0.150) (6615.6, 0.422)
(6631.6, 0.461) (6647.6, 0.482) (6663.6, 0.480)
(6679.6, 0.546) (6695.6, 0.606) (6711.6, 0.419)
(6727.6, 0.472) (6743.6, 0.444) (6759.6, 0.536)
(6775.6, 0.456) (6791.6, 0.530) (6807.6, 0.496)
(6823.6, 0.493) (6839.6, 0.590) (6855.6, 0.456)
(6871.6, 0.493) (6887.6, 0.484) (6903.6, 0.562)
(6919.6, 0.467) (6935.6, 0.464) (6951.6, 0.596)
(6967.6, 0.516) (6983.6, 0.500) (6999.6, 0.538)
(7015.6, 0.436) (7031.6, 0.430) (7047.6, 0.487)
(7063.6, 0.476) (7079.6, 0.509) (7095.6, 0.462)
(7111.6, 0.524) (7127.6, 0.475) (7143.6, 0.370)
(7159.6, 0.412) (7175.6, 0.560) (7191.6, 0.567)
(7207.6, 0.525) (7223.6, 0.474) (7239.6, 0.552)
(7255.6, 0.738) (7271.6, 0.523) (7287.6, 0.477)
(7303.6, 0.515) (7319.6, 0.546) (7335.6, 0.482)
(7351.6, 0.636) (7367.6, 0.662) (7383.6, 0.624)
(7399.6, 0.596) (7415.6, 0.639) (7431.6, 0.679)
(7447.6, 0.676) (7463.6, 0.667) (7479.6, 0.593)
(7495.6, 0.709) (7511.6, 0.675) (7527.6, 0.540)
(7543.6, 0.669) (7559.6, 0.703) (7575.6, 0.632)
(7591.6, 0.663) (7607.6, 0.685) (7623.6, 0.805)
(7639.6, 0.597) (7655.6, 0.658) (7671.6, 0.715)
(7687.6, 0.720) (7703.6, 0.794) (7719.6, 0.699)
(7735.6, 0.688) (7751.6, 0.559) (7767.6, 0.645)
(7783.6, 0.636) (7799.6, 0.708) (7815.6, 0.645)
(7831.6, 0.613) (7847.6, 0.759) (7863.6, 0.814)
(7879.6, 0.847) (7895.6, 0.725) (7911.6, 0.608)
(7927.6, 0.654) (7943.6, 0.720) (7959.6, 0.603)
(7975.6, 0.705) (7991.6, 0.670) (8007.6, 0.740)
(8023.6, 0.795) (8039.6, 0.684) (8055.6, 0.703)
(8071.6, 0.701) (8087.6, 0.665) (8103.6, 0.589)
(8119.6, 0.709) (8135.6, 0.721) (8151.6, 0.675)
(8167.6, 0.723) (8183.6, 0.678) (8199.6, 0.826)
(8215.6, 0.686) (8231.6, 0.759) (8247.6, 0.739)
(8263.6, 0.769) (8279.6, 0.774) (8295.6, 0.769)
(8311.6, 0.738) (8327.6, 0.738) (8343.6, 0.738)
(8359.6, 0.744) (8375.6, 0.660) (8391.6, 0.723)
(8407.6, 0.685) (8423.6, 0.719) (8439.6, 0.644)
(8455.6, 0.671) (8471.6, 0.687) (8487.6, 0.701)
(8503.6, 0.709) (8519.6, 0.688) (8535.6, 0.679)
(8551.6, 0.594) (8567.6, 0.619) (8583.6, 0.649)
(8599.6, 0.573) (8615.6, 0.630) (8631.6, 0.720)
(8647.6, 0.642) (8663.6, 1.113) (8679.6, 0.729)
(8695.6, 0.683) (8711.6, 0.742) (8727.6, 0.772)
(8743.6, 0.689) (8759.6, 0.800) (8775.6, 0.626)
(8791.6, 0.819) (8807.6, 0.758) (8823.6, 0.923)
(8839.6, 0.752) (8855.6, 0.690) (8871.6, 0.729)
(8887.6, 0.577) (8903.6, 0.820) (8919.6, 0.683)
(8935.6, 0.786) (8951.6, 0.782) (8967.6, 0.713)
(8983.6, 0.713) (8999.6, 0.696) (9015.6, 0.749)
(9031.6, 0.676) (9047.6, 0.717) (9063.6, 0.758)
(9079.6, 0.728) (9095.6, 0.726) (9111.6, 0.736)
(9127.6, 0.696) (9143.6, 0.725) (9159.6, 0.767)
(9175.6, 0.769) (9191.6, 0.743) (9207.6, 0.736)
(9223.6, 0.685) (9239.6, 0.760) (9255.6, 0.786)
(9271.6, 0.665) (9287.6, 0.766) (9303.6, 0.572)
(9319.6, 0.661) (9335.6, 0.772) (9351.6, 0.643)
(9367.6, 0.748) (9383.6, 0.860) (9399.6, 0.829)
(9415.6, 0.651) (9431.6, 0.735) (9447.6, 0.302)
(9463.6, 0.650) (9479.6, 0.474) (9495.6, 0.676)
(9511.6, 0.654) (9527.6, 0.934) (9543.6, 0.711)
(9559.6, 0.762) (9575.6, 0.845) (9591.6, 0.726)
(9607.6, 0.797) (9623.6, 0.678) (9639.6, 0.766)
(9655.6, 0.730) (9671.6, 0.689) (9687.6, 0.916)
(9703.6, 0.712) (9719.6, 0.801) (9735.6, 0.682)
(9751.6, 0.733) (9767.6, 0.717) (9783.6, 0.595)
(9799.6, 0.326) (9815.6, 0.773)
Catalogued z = 0.662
